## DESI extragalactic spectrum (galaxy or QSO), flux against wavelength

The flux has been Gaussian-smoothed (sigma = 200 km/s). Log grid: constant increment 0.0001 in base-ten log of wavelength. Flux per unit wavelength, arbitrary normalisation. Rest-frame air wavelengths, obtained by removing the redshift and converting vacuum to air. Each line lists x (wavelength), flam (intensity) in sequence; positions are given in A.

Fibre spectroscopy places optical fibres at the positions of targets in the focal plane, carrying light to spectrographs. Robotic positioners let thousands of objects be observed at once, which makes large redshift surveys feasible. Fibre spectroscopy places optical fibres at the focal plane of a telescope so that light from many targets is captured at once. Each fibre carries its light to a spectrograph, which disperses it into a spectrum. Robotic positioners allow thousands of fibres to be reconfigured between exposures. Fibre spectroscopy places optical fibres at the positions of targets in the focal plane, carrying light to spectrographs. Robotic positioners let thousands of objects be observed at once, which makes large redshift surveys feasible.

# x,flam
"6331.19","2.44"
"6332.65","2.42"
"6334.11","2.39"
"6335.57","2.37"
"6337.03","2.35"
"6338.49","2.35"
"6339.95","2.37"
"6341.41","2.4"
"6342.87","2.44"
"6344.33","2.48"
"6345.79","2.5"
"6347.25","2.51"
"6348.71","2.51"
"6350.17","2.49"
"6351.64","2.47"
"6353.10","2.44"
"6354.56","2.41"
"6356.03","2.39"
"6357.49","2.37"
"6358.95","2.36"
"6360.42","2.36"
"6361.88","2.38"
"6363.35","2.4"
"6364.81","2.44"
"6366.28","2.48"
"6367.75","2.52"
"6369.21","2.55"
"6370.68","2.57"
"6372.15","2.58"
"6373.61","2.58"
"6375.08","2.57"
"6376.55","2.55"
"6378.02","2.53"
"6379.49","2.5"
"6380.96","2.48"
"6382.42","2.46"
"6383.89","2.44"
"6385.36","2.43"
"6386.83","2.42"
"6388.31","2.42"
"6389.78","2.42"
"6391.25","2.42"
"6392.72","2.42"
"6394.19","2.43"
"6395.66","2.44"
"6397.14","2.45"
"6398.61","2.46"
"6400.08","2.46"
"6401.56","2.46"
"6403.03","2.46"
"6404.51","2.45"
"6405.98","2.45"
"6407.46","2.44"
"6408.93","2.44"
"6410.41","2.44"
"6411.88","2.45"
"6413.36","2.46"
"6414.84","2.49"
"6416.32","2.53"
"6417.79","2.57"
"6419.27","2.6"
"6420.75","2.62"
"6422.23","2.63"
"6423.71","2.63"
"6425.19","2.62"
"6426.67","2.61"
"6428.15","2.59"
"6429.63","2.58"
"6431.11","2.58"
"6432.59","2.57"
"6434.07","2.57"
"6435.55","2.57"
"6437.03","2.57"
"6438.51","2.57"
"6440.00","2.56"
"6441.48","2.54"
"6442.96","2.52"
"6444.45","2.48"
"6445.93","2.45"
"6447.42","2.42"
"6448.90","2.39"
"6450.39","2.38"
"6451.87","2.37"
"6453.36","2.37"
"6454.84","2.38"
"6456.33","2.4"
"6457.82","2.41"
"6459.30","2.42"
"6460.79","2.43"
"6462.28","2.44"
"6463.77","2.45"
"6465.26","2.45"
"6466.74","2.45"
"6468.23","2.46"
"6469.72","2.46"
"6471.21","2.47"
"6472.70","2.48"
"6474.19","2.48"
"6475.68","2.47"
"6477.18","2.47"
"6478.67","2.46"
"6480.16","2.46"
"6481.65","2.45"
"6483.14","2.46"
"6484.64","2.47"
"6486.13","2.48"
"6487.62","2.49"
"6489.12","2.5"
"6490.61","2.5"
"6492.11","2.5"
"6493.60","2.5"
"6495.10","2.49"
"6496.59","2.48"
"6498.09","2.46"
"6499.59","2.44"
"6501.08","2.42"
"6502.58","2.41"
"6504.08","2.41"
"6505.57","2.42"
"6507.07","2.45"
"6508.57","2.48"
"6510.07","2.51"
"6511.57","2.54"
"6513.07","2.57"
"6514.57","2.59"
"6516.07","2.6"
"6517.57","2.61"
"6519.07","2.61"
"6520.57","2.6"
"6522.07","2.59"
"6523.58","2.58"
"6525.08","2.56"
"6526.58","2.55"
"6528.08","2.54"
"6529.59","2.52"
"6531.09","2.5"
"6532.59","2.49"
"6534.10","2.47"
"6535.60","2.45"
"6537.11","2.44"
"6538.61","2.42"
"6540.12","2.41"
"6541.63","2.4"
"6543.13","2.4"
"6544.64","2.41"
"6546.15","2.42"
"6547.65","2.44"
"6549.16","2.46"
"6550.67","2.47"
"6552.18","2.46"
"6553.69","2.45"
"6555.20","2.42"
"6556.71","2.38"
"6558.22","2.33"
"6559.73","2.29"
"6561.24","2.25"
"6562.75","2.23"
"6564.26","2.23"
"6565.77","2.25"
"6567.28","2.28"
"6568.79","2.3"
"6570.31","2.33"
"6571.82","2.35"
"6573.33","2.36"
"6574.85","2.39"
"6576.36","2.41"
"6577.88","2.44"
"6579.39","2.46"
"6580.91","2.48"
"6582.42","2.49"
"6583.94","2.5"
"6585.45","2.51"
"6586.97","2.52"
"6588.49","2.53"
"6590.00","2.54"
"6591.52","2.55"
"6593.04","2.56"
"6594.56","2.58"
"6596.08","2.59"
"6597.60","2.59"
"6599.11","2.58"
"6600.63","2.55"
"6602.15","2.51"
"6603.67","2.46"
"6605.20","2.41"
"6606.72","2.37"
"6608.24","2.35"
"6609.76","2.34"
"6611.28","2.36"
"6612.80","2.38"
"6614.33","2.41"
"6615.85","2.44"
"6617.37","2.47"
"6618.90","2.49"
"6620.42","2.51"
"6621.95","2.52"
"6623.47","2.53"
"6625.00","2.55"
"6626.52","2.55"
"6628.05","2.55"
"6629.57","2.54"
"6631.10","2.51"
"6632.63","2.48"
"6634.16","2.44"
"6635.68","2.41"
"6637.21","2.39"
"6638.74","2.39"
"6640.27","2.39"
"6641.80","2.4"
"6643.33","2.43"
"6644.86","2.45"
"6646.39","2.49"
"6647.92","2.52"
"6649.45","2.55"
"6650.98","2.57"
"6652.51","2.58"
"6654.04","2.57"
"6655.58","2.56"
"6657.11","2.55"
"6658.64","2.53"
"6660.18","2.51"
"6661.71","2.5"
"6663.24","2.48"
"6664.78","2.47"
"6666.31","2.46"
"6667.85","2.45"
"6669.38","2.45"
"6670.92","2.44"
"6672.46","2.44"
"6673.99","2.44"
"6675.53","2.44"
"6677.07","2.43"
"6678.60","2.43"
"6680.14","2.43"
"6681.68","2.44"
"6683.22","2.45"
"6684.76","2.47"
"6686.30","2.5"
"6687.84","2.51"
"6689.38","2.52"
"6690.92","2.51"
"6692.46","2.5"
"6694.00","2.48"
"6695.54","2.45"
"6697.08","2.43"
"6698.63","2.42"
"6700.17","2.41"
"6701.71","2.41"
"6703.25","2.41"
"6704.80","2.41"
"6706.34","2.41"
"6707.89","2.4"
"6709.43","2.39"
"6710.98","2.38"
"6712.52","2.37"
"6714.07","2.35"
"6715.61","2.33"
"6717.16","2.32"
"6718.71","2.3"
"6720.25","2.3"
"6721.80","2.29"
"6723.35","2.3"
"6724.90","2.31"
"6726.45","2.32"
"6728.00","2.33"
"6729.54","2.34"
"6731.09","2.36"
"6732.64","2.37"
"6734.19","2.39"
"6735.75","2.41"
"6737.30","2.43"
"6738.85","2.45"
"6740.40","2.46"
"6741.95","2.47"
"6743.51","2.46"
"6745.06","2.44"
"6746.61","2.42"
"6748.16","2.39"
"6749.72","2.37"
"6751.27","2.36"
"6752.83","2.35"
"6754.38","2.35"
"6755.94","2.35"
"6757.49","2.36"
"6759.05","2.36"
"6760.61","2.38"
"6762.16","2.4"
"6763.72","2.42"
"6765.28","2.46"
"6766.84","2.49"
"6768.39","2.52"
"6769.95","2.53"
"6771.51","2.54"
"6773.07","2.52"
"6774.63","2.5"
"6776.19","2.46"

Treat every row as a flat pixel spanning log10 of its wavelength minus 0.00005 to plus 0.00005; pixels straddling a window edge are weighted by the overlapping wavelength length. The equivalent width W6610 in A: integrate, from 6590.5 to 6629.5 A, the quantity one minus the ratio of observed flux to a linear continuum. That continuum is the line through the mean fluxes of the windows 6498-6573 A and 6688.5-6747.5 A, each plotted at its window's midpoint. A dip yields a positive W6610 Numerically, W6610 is -1.0 A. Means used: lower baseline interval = 2.44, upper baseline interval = 2.4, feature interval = 2.49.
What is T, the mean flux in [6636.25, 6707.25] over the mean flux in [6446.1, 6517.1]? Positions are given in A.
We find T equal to 1.00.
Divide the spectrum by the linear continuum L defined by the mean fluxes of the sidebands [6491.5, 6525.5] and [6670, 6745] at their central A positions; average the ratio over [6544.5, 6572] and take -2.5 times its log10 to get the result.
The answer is 0.06 mag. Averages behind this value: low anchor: 2.51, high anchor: 2.41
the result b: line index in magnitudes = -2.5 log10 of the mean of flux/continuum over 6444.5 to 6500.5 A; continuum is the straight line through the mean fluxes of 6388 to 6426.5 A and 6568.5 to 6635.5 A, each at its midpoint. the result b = 0.01 mag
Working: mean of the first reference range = 2.49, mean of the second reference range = 2.47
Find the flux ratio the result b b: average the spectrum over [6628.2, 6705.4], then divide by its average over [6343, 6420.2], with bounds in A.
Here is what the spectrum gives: 1.00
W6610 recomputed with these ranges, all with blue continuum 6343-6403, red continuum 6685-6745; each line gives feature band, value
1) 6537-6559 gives 0.1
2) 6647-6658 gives -0.7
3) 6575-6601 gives -1.0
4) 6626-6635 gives -0.3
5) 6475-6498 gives -0.3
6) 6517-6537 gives -0.9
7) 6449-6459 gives 0.3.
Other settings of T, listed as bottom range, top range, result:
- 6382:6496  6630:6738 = 0.98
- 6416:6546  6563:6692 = 0.99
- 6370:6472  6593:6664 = 1.00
